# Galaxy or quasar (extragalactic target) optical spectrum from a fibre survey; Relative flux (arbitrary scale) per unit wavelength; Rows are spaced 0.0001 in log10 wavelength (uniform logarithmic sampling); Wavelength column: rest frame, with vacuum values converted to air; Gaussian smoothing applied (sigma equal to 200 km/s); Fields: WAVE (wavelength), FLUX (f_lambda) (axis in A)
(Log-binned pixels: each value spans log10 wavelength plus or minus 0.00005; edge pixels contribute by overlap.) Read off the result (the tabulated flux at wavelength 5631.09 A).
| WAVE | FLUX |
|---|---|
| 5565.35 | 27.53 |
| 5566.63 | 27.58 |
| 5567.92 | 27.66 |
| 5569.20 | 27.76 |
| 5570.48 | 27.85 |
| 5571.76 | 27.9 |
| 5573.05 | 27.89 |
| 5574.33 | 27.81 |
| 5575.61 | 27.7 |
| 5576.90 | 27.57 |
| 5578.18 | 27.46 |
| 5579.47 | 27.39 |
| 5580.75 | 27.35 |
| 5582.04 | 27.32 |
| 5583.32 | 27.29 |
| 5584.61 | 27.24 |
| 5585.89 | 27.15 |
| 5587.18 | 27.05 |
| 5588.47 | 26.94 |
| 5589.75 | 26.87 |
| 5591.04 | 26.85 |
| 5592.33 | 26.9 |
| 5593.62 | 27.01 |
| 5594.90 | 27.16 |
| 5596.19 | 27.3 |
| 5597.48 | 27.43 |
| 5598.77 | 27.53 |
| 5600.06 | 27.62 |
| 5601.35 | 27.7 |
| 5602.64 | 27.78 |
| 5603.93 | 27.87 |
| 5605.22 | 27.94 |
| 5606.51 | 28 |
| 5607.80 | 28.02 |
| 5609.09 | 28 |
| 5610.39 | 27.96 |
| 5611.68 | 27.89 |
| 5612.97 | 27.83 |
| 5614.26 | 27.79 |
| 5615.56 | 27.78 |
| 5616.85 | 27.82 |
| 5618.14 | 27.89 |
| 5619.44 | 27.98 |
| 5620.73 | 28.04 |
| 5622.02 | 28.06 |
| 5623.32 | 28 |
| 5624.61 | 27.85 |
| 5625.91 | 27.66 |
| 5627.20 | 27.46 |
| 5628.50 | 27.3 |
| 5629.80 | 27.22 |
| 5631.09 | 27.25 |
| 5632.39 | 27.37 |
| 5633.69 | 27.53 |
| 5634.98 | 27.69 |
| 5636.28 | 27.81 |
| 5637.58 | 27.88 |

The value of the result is 27.25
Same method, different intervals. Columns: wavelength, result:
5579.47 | 27.39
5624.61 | 27.85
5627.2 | 27.46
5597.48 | 27.43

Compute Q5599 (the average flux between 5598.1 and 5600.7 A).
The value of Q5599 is 27.6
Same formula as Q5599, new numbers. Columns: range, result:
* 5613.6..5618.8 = 27.8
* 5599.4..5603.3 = 27.7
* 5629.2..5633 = 27.3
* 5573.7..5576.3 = 27.7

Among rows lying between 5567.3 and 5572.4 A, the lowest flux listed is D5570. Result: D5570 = 27.66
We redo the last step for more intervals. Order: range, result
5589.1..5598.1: 26.85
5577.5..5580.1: 27.39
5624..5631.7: 27.22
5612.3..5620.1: 27.78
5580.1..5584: 27.29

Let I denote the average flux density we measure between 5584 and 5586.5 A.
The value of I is 27.3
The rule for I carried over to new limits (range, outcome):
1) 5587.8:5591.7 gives 26.9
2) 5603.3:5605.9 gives 27.9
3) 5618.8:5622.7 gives 28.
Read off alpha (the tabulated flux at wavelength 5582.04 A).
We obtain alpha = 27.32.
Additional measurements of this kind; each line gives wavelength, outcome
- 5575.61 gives 27.7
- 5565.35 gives 27.53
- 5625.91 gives 27.66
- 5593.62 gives 27.01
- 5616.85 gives 27.82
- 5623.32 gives 28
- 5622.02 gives 28.06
